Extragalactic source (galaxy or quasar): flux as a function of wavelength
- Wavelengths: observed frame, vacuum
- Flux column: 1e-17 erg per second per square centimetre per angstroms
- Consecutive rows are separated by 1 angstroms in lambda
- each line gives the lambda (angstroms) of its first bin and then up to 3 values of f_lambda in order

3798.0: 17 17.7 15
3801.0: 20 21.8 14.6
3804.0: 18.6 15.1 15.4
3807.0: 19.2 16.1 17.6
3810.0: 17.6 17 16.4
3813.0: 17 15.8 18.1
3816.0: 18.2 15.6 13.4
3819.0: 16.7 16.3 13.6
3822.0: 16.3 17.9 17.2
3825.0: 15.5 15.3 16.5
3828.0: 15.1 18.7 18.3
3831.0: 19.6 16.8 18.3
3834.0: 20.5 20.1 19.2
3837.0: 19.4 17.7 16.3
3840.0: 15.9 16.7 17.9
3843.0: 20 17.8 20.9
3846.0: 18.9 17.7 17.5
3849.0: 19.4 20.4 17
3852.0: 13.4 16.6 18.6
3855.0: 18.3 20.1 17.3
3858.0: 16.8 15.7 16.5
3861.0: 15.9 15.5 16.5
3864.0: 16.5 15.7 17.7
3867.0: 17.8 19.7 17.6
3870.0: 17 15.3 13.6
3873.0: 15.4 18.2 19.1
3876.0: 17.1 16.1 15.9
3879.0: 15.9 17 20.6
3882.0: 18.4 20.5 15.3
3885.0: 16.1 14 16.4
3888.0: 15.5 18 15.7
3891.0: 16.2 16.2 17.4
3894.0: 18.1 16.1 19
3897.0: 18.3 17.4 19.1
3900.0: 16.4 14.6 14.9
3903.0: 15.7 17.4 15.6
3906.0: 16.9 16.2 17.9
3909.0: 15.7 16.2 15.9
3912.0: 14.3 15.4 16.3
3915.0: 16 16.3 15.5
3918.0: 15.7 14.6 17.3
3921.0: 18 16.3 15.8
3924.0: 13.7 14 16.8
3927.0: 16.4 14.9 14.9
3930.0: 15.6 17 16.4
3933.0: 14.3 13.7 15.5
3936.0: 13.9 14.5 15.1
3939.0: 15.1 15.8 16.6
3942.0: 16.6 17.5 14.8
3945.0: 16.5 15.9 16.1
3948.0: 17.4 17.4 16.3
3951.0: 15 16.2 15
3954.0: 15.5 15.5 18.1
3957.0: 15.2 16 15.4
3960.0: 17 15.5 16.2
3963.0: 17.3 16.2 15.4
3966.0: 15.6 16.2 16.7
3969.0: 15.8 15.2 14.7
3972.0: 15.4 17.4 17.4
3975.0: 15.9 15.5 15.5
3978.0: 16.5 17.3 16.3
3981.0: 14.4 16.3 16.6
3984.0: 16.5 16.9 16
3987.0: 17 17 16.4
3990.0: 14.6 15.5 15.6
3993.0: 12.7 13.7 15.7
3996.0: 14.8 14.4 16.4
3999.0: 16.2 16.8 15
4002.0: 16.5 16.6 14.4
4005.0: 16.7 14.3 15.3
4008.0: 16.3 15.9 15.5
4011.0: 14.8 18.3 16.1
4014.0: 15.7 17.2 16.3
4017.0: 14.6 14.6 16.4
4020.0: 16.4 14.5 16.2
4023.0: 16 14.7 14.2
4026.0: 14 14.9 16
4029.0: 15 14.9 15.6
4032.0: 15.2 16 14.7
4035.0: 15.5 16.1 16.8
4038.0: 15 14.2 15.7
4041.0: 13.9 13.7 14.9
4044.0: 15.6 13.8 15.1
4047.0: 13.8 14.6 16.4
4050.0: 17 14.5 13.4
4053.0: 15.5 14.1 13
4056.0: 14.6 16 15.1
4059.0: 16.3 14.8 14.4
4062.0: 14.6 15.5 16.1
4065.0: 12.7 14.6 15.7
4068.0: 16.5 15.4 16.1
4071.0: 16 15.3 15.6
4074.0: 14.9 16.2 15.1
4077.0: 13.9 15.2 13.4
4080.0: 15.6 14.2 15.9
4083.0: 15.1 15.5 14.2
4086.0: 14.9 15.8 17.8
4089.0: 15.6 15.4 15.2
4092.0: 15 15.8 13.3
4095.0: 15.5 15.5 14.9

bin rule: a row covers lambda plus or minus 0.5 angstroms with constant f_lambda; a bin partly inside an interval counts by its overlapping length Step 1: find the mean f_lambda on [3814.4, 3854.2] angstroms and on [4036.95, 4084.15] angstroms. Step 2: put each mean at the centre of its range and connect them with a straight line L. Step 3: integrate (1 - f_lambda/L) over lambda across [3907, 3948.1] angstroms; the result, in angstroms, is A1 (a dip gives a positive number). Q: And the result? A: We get 1.76 angstroms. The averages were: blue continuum 17.5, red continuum 15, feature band 15.8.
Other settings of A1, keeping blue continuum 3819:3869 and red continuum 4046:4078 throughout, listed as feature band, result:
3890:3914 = 0.4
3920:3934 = 0.8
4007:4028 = -0.1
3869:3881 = 0.4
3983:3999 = 0.3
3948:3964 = 0.1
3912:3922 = 0.4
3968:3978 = 0.1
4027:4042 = 0.1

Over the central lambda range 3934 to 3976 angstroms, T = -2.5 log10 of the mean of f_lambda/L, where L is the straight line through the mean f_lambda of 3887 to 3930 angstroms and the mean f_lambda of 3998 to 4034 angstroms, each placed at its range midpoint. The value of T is 0.003 mag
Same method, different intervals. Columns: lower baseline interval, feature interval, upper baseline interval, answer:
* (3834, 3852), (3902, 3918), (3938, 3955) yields 0.054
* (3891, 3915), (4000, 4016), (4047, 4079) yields -0.025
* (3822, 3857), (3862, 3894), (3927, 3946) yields 0.006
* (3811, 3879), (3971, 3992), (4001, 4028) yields -0.016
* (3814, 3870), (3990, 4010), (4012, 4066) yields 0.014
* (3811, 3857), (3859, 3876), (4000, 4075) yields 0.025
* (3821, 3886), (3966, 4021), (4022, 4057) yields -0.018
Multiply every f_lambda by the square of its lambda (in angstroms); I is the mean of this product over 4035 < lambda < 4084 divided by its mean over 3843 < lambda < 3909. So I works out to 1.0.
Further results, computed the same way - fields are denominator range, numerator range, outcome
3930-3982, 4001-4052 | 1.00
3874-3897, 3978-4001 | 0.97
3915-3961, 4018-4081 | 1.01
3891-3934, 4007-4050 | 1.01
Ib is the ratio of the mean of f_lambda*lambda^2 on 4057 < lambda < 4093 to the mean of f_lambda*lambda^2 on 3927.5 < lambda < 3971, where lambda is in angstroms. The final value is 1.0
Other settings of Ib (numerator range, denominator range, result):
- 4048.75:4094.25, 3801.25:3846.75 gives 0.99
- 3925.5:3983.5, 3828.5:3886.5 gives 0.95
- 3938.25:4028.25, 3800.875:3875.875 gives 0.99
